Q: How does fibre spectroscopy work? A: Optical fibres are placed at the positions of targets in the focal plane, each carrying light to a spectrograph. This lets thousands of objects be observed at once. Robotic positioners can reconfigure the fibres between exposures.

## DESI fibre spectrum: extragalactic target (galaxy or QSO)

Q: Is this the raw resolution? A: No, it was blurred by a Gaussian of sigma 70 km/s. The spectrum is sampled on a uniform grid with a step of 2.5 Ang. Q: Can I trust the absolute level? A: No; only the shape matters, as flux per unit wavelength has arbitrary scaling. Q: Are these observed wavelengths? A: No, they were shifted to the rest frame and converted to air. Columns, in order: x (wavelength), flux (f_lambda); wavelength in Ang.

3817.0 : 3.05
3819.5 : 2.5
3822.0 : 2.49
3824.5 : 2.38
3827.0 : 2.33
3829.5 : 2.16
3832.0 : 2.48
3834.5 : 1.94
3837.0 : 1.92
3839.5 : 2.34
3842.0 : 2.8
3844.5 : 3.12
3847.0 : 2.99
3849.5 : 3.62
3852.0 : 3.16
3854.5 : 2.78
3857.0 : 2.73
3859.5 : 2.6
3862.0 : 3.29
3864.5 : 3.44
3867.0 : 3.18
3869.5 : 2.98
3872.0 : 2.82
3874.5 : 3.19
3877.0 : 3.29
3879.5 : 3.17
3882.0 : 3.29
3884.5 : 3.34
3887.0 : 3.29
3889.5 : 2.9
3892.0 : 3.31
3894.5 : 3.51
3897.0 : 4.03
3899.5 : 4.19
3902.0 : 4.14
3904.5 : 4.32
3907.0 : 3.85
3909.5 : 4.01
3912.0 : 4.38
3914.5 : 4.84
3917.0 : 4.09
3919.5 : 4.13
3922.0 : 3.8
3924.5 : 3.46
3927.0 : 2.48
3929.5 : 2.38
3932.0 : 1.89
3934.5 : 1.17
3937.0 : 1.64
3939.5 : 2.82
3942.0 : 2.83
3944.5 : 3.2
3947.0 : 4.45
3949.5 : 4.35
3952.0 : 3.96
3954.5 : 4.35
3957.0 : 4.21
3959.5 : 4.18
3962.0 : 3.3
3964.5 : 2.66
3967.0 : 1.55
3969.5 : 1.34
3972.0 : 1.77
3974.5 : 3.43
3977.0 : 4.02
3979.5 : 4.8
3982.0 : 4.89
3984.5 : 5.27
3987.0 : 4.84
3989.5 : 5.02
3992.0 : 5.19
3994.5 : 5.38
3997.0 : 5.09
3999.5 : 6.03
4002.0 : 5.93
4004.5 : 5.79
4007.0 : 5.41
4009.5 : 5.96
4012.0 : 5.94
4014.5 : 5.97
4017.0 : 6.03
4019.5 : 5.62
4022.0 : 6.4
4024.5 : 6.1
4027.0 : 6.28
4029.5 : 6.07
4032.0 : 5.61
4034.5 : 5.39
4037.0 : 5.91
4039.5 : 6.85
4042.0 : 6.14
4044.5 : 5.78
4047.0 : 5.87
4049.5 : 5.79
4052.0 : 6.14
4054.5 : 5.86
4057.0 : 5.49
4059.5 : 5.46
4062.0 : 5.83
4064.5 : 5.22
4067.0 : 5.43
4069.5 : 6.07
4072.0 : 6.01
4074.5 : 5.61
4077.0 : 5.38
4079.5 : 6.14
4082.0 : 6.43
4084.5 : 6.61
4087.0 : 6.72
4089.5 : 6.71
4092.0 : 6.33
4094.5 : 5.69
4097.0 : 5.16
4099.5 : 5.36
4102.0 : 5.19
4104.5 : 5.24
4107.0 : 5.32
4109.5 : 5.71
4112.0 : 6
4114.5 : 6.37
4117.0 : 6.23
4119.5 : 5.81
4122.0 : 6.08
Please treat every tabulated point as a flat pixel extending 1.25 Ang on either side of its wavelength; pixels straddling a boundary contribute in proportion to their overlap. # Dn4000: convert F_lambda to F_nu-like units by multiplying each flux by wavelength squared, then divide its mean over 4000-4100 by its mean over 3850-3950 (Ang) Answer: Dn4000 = 1.93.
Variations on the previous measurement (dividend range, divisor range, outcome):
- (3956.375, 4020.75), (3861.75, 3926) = 1.33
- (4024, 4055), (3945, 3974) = 1.90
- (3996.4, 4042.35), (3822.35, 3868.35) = 2.37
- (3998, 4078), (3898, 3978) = 1.84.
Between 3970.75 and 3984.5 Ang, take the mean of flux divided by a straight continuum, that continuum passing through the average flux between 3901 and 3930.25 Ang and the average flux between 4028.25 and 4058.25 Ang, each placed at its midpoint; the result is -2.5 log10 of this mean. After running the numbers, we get 0.24 mag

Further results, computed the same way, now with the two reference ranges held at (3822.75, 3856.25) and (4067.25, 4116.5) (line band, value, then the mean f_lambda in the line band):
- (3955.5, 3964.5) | 0.12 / 3.74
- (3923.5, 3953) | 0.34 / 2.87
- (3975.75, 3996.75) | -0.09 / 4.93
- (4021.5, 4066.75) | -0.12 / 5.88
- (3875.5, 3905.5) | -0.09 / 3.56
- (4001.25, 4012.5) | -0.21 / 5.79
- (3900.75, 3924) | -0.17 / 4.15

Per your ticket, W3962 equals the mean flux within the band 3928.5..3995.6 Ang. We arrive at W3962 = 3.51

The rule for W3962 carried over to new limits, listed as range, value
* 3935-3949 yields 2.96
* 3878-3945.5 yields 3.35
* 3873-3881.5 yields 3.21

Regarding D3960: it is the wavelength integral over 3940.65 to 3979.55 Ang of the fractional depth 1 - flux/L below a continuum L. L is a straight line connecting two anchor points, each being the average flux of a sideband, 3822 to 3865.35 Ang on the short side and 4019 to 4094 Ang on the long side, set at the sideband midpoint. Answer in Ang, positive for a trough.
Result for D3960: 9.7 Ang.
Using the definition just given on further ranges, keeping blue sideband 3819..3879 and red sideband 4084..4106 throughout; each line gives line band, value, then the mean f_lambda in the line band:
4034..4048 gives -2.3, 6.02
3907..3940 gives 4.3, 3.19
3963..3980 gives 6.3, 2.71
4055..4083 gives -1.0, 5.73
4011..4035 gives -4.9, 5.96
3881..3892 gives 0.1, 3.22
